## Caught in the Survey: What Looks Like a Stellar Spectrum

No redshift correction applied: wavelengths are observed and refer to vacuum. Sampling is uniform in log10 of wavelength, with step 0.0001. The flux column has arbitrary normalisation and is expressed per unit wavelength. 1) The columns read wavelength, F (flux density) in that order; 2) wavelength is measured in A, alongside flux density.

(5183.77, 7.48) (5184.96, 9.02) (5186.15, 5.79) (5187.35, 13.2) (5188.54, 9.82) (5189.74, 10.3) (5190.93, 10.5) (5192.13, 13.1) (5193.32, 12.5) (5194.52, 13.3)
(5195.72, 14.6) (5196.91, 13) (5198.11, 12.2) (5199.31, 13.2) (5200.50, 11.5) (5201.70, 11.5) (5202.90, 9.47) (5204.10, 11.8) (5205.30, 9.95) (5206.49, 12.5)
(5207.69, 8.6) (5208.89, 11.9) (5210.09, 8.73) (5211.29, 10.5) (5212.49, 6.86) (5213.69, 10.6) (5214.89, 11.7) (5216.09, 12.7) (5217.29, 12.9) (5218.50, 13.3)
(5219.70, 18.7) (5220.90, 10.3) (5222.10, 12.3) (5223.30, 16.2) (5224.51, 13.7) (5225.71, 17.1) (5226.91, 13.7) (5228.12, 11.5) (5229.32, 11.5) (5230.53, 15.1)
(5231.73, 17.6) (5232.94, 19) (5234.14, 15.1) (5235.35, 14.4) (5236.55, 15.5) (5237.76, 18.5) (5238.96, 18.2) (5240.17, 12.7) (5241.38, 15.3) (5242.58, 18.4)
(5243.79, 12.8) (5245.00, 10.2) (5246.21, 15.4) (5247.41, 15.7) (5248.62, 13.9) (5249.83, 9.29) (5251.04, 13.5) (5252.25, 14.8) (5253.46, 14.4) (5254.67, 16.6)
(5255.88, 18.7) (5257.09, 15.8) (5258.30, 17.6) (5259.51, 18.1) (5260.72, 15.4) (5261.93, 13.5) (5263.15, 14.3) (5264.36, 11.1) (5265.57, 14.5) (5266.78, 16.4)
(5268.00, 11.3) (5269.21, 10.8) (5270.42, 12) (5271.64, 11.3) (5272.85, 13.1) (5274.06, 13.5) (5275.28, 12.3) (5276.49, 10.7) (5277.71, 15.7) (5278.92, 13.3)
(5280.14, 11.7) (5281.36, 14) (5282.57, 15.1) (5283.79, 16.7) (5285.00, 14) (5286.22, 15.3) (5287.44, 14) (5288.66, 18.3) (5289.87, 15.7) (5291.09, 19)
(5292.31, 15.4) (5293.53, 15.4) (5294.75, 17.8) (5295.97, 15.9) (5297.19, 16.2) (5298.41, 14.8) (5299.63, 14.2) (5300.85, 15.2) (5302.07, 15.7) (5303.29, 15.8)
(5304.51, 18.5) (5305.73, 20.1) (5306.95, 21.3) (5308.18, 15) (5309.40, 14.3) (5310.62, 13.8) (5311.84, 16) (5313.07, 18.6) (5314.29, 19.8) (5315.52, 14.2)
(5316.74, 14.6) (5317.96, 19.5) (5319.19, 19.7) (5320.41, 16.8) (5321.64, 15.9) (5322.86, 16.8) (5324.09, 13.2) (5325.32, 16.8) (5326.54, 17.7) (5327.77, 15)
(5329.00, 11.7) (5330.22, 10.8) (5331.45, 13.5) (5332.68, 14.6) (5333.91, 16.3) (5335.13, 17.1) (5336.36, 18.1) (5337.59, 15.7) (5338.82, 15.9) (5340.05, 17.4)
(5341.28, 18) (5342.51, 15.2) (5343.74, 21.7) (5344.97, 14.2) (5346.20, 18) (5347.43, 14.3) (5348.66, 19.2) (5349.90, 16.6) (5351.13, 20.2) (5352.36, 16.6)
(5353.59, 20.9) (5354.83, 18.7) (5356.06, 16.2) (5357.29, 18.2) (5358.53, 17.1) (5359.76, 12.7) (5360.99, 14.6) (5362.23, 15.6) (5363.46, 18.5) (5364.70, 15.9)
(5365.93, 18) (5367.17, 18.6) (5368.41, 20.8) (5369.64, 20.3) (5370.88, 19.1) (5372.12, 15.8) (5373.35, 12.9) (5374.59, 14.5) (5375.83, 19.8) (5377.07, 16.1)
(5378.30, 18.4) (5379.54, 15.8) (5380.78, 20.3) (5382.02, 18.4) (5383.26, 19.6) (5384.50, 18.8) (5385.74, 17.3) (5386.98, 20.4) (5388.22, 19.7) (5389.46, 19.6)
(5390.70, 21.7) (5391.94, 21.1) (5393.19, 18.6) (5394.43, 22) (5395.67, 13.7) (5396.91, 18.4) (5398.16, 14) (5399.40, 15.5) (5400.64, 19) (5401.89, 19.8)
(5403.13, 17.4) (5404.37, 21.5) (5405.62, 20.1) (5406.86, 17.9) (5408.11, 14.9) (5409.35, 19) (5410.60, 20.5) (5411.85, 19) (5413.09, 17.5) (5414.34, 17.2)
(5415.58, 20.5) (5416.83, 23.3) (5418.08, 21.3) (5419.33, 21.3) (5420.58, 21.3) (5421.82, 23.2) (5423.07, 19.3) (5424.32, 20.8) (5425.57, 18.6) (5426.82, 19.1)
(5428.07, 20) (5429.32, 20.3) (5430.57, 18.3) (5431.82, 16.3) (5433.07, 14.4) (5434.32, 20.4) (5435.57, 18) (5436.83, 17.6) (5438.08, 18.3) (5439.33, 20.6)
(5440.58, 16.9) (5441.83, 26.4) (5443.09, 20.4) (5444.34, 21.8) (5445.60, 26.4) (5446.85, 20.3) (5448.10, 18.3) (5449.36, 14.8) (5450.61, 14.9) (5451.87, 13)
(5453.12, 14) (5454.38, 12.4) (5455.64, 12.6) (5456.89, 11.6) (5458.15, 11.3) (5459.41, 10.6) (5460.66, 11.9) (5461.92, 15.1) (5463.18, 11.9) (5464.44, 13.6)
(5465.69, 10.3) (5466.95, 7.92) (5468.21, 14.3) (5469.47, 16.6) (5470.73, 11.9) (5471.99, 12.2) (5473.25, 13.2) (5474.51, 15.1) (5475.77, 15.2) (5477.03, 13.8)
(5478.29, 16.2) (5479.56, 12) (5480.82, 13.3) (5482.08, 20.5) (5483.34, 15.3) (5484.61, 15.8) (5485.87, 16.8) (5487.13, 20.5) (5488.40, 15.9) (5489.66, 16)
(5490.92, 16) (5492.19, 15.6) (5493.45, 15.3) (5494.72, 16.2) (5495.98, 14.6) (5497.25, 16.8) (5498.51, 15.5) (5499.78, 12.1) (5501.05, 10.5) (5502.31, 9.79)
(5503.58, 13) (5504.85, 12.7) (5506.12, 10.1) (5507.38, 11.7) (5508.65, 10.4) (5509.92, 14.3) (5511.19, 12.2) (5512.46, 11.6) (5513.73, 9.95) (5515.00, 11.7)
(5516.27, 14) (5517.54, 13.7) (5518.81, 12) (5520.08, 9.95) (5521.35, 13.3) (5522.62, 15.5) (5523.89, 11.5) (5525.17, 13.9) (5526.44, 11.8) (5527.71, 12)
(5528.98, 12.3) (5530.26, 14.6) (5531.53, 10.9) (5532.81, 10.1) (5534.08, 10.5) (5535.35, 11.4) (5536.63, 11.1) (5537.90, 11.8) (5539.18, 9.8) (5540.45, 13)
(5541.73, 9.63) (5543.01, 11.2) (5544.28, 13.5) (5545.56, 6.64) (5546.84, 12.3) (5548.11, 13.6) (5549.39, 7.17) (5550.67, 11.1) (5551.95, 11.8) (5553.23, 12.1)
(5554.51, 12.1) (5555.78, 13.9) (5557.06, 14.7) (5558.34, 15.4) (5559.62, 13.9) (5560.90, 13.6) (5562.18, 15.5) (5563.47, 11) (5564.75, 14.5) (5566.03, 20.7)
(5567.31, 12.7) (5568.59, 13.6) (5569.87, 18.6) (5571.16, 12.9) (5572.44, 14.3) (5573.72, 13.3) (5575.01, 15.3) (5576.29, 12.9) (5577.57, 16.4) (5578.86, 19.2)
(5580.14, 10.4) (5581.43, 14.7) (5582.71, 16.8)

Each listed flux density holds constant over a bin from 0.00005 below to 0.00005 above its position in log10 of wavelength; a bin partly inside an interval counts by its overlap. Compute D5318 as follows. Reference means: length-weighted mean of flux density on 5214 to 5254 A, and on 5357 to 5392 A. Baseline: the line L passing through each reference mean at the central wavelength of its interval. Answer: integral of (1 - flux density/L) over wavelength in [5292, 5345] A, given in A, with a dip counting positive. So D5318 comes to 0.7 A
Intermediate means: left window 14.4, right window 17.9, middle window 16.3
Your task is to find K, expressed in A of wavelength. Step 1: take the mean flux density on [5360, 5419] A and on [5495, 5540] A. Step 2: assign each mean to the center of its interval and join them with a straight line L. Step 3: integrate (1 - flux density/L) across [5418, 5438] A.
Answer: -3.4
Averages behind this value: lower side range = 18.3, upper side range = 12.2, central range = 19.3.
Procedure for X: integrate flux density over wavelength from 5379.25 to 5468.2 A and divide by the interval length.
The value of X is 17.8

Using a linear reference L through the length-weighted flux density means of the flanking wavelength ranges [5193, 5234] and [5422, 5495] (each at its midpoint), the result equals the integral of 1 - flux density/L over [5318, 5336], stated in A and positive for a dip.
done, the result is -1.6 A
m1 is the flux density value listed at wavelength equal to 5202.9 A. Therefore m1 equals 9.47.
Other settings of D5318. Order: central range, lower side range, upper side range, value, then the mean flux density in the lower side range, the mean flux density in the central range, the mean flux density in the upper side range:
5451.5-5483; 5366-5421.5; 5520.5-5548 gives 3.8 A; 18.7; 13.2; 11.8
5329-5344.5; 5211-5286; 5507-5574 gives -2.7 A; 14.1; 16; 12.5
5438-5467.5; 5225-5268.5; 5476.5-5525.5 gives -3.3 A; 14.9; 15.6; 13.8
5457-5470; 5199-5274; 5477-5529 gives 1.3 A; 13.6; 12.3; 13.7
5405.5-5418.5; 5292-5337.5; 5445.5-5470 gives -4.1 A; 16.1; 19.1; 13.8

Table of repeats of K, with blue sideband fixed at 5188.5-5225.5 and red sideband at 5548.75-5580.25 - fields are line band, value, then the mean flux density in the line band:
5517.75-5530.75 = 0.97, 12.7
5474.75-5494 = -3.37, 15.9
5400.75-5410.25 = -4.12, 18.7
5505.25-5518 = 1.59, 12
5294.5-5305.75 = -3.34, 16.2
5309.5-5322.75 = -4.45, 16.8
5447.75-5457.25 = -0.40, 13.9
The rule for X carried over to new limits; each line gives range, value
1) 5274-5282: 13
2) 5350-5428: 18.5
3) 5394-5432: 19.1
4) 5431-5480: 15.5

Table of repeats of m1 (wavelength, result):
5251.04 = 13.5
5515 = 11.7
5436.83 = 17.6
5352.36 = 16.6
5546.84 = 12.3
